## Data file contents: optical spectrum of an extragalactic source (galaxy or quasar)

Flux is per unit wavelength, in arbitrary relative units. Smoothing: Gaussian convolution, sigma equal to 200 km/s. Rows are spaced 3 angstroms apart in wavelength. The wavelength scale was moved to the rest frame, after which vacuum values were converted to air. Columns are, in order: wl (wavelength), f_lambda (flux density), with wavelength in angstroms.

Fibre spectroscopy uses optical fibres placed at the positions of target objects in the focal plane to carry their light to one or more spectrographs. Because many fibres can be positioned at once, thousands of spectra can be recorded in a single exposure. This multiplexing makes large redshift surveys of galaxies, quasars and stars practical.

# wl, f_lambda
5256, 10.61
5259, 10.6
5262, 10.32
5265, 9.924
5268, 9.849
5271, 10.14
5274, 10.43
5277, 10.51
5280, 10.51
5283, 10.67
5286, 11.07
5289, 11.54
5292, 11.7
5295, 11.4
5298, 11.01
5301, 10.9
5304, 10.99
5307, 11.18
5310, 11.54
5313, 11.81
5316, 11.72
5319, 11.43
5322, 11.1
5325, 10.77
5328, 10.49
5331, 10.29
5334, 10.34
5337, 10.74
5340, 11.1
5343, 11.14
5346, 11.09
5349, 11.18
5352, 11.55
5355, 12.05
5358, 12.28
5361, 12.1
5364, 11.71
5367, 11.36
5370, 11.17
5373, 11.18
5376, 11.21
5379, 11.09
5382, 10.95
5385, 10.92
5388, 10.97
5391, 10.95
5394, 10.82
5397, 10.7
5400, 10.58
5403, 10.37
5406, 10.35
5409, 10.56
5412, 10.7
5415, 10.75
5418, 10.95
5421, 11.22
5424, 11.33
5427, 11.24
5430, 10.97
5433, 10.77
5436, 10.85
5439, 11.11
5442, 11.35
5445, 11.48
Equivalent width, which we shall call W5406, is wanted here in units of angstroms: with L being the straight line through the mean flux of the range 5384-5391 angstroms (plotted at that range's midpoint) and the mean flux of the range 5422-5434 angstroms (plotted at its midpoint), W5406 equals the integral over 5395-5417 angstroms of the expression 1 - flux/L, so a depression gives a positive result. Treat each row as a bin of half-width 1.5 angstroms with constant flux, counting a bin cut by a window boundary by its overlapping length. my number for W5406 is 0.9 angstroms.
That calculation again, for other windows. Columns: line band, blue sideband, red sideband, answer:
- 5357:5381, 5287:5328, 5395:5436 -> -1.0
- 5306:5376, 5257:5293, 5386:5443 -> -3.6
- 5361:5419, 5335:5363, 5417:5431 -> 1.8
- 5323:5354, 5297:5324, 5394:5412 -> 0.5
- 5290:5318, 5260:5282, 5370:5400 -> -2.4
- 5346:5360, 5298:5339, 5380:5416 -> -1.0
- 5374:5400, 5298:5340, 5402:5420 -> -0.5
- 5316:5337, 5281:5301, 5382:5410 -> 0.4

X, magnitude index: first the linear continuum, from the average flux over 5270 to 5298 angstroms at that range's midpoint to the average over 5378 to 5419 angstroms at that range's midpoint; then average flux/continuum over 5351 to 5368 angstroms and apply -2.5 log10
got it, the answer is -0.101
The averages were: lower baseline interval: 10.9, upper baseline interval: 10.8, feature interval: 11.9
